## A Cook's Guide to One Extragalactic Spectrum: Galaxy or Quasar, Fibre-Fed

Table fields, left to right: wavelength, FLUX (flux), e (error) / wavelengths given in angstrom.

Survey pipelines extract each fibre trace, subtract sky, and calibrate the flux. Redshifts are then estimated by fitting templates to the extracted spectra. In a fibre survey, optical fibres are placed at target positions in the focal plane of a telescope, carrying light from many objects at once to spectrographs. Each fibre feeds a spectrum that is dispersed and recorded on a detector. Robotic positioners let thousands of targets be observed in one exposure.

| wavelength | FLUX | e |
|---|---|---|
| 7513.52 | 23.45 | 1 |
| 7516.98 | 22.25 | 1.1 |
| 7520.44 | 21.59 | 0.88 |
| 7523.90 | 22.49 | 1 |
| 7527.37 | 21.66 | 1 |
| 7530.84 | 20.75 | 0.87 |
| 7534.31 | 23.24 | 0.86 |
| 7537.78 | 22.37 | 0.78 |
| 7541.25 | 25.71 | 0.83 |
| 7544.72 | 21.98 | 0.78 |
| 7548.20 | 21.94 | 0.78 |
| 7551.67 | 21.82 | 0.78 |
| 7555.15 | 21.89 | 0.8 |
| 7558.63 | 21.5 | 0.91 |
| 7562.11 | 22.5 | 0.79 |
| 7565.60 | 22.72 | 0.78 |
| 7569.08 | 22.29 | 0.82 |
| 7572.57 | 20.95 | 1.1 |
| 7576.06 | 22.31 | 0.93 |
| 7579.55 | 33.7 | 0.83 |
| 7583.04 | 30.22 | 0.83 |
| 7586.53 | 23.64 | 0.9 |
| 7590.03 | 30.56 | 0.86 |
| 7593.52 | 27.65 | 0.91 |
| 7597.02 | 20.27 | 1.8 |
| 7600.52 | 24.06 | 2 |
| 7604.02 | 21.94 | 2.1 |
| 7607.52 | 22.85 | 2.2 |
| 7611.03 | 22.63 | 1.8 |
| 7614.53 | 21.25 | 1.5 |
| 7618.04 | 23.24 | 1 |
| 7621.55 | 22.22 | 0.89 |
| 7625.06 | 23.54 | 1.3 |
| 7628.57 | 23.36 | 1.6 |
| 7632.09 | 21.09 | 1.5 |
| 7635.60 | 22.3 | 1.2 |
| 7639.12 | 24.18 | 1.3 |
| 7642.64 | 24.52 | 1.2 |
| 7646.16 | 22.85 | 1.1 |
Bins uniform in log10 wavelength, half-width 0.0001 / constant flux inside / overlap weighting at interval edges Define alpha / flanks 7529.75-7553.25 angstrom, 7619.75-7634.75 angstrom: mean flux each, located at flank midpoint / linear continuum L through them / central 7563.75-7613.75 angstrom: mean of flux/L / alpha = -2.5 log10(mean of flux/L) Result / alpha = -0.09 mag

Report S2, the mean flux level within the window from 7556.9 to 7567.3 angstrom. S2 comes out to 22.2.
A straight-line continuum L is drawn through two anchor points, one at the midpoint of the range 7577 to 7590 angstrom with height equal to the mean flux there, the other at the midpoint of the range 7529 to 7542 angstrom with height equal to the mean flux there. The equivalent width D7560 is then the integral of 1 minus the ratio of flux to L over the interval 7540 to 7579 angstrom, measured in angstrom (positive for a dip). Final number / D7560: 4.8 angstrom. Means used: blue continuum 22.8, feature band 22.6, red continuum 28.9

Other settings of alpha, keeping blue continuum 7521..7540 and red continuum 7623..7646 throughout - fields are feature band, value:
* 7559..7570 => 0.00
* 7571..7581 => -0.13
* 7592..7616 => 0.00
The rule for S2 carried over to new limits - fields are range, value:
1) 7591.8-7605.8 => 23.5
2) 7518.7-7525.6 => 22.1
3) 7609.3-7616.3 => 22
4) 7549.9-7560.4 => 21.8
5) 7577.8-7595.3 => 29.1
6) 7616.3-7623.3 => 22.7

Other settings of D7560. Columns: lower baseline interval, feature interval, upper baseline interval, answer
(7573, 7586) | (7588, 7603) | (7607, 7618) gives -0.2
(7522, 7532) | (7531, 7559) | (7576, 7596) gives 1.3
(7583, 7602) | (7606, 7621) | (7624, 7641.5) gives 1.1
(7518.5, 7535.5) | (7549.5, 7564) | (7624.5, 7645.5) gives 0.2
